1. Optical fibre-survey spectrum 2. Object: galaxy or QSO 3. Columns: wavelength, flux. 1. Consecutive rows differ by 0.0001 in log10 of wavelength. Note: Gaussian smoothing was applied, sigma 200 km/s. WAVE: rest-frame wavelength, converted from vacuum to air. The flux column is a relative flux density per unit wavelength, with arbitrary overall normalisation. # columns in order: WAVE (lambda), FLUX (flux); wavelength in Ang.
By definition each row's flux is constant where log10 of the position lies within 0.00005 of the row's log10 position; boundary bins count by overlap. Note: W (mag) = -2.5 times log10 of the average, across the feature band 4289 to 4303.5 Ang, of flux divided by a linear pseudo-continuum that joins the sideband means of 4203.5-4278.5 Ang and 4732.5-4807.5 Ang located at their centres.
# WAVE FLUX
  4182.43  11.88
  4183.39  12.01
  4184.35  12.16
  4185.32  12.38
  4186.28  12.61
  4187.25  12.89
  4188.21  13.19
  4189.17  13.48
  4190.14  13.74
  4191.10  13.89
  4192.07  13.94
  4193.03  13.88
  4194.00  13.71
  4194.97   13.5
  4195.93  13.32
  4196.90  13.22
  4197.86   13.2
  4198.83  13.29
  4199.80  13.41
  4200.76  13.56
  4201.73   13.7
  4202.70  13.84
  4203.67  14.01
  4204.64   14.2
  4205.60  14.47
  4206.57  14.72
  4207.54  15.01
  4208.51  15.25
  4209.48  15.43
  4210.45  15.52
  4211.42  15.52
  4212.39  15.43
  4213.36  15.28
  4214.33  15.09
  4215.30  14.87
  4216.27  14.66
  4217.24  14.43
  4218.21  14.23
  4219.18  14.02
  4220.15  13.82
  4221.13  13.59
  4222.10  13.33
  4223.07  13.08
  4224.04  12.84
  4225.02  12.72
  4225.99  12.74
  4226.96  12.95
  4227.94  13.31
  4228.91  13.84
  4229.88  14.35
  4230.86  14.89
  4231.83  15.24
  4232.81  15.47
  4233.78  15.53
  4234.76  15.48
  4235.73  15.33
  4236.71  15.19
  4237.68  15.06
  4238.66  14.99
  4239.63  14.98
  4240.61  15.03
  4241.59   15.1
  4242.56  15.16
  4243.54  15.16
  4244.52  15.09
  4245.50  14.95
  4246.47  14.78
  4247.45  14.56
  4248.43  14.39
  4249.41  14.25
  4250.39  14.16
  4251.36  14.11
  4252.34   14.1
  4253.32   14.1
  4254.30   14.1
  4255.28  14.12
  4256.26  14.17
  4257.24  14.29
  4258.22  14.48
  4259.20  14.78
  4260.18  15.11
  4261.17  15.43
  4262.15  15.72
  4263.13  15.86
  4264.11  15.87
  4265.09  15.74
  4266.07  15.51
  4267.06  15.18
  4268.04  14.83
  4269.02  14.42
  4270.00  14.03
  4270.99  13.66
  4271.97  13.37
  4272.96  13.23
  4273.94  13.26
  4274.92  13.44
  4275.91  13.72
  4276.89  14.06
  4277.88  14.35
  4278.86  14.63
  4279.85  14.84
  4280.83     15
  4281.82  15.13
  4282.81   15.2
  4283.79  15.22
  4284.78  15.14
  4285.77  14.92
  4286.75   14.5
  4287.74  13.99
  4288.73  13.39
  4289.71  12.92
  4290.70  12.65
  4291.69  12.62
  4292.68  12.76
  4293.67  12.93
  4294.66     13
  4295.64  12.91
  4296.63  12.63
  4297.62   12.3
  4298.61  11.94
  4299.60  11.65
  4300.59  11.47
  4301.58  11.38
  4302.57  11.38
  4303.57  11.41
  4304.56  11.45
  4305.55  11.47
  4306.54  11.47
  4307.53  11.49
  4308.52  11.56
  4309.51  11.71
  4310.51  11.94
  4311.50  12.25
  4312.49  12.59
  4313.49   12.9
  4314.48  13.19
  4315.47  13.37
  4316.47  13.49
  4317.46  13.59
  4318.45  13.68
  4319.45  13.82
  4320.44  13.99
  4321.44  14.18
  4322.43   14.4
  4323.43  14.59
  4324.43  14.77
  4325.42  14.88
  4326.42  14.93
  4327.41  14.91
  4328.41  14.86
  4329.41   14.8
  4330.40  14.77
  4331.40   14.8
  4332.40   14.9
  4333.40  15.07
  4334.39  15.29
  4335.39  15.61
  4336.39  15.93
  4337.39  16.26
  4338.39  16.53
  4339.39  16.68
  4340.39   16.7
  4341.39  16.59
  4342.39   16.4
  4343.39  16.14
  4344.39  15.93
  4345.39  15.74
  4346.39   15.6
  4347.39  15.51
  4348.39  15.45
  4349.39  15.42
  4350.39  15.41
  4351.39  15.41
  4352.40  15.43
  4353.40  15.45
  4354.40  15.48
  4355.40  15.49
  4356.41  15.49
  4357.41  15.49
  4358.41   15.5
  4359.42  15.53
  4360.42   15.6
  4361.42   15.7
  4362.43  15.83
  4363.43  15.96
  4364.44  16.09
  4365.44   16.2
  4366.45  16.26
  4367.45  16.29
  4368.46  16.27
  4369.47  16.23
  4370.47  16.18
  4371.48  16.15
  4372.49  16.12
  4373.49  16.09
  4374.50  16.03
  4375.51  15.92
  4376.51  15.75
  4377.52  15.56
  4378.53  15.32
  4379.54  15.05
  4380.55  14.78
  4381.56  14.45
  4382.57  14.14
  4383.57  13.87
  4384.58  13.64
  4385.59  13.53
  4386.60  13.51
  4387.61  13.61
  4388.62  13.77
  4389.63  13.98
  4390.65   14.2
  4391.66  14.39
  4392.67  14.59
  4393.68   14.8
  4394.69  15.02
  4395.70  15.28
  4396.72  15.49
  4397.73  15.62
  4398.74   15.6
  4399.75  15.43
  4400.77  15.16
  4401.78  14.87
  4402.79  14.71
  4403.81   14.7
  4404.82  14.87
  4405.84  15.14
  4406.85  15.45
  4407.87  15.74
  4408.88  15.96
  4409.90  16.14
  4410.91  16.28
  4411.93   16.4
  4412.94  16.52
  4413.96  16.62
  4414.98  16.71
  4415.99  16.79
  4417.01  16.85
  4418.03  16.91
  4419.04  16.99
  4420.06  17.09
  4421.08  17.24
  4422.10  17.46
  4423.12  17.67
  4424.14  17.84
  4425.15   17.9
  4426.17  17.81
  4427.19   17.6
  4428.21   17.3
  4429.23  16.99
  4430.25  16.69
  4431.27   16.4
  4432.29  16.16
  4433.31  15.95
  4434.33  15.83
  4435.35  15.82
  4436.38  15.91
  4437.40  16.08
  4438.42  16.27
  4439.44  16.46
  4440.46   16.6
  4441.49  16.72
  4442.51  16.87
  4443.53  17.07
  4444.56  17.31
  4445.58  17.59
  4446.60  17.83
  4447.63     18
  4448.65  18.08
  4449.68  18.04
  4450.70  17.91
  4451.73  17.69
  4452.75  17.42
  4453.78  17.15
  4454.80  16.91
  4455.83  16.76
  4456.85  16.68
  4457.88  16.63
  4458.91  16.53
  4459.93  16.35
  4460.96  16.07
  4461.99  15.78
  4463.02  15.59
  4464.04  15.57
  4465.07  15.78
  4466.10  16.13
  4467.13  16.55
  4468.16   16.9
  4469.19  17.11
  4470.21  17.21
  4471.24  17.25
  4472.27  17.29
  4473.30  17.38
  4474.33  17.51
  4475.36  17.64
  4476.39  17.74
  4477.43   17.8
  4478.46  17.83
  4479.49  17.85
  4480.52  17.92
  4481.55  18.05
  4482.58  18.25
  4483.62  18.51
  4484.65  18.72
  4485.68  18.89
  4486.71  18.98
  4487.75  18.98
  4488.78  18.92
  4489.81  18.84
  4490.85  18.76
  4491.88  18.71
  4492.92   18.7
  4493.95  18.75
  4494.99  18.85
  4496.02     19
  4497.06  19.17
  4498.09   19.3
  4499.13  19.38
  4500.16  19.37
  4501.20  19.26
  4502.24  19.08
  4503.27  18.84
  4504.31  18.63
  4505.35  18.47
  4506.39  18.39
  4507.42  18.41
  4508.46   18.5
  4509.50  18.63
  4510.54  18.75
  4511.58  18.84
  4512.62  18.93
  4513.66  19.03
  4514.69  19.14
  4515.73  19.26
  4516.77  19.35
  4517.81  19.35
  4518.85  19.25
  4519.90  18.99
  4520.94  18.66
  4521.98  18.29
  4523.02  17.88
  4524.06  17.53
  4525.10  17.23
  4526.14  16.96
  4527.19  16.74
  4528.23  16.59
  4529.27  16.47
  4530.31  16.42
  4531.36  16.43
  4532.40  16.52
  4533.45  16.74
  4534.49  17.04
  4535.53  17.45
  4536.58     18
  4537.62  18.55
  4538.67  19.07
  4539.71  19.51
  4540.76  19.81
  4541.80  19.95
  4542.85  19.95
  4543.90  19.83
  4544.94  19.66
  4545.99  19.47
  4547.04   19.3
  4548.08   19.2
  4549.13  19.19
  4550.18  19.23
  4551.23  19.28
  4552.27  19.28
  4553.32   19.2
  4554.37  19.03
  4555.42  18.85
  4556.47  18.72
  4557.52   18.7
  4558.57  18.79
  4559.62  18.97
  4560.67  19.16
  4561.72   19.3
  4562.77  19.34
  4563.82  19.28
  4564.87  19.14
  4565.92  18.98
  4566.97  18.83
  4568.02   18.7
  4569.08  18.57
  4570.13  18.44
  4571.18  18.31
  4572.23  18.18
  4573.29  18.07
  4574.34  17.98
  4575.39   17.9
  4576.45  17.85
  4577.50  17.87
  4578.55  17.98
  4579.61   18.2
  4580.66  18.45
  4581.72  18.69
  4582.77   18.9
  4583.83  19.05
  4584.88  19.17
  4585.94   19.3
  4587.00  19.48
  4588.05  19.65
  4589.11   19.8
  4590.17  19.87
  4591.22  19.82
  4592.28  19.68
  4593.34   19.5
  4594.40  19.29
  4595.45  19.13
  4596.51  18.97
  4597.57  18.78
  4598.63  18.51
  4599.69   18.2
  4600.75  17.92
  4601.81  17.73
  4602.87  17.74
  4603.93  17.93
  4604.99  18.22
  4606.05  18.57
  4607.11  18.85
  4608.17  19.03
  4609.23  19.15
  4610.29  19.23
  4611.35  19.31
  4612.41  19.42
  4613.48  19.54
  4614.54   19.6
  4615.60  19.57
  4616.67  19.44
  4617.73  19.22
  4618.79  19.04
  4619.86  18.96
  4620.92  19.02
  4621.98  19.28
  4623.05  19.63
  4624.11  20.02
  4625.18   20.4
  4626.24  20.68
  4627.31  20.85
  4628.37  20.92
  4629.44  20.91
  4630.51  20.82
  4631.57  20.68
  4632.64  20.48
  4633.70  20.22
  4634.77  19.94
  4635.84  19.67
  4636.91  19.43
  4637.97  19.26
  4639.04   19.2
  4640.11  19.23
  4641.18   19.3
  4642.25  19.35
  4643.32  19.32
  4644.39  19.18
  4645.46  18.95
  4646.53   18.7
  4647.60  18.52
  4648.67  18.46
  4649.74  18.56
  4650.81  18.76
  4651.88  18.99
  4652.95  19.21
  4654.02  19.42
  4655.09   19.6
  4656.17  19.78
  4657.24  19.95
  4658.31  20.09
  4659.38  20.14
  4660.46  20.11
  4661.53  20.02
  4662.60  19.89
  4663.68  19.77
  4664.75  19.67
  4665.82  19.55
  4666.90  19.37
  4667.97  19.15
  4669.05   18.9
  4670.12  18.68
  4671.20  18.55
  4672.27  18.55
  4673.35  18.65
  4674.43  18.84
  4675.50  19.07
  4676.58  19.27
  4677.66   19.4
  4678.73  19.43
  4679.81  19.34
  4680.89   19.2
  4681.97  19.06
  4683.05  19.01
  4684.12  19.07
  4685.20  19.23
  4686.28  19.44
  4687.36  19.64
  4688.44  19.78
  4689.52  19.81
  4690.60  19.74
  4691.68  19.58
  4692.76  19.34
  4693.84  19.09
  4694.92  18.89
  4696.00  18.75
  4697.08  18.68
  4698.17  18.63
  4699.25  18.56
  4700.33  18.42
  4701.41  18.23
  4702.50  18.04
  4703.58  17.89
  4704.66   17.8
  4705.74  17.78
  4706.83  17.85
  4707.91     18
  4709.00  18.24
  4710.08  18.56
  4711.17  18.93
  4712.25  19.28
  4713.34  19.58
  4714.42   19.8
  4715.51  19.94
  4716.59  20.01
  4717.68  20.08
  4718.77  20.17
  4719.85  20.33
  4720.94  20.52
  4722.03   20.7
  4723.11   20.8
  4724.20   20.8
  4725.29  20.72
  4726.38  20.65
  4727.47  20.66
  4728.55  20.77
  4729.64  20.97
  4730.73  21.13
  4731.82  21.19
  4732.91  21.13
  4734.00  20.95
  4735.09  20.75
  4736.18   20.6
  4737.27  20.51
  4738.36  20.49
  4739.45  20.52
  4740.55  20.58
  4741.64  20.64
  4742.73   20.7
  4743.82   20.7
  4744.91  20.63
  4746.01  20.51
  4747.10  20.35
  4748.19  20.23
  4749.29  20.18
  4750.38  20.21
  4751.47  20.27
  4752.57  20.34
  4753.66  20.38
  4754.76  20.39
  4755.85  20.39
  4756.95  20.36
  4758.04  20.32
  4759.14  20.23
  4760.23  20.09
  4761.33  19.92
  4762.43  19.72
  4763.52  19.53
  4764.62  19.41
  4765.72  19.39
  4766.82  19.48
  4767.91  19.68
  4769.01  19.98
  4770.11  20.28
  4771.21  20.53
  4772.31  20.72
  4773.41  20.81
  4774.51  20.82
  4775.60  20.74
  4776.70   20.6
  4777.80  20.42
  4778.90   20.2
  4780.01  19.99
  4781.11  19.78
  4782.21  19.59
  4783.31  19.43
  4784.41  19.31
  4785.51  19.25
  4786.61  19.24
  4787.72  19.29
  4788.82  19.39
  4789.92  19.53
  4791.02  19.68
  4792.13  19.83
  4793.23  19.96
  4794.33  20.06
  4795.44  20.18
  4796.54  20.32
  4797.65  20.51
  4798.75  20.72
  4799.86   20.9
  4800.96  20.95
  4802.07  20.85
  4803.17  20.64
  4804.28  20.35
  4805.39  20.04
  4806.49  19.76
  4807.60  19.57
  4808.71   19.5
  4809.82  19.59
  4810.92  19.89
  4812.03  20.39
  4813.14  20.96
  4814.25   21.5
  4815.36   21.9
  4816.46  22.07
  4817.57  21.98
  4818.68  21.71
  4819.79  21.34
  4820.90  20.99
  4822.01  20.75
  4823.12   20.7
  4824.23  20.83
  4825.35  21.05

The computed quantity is 0.22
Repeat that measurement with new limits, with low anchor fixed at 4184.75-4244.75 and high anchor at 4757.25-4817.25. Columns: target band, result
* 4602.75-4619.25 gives -0.04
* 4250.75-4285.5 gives 0.01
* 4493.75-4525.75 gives -0.09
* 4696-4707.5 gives 0.06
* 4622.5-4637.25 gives -0.10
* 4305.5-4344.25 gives 0.08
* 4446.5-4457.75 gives -0.05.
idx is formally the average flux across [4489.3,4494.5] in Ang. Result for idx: 18.7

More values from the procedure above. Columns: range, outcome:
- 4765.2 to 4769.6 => 19.6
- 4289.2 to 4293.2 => 12.7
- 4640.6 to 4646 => 19.2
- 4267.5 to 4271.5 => 14.3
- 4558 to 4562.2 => 19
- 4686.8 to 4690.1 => 19.7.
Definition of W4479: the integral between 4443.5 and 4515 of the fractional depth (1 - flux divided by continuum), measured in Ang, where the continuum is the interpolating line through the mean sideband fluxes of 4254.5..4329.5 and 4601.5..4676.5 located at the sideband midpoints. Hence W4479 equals -4.9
